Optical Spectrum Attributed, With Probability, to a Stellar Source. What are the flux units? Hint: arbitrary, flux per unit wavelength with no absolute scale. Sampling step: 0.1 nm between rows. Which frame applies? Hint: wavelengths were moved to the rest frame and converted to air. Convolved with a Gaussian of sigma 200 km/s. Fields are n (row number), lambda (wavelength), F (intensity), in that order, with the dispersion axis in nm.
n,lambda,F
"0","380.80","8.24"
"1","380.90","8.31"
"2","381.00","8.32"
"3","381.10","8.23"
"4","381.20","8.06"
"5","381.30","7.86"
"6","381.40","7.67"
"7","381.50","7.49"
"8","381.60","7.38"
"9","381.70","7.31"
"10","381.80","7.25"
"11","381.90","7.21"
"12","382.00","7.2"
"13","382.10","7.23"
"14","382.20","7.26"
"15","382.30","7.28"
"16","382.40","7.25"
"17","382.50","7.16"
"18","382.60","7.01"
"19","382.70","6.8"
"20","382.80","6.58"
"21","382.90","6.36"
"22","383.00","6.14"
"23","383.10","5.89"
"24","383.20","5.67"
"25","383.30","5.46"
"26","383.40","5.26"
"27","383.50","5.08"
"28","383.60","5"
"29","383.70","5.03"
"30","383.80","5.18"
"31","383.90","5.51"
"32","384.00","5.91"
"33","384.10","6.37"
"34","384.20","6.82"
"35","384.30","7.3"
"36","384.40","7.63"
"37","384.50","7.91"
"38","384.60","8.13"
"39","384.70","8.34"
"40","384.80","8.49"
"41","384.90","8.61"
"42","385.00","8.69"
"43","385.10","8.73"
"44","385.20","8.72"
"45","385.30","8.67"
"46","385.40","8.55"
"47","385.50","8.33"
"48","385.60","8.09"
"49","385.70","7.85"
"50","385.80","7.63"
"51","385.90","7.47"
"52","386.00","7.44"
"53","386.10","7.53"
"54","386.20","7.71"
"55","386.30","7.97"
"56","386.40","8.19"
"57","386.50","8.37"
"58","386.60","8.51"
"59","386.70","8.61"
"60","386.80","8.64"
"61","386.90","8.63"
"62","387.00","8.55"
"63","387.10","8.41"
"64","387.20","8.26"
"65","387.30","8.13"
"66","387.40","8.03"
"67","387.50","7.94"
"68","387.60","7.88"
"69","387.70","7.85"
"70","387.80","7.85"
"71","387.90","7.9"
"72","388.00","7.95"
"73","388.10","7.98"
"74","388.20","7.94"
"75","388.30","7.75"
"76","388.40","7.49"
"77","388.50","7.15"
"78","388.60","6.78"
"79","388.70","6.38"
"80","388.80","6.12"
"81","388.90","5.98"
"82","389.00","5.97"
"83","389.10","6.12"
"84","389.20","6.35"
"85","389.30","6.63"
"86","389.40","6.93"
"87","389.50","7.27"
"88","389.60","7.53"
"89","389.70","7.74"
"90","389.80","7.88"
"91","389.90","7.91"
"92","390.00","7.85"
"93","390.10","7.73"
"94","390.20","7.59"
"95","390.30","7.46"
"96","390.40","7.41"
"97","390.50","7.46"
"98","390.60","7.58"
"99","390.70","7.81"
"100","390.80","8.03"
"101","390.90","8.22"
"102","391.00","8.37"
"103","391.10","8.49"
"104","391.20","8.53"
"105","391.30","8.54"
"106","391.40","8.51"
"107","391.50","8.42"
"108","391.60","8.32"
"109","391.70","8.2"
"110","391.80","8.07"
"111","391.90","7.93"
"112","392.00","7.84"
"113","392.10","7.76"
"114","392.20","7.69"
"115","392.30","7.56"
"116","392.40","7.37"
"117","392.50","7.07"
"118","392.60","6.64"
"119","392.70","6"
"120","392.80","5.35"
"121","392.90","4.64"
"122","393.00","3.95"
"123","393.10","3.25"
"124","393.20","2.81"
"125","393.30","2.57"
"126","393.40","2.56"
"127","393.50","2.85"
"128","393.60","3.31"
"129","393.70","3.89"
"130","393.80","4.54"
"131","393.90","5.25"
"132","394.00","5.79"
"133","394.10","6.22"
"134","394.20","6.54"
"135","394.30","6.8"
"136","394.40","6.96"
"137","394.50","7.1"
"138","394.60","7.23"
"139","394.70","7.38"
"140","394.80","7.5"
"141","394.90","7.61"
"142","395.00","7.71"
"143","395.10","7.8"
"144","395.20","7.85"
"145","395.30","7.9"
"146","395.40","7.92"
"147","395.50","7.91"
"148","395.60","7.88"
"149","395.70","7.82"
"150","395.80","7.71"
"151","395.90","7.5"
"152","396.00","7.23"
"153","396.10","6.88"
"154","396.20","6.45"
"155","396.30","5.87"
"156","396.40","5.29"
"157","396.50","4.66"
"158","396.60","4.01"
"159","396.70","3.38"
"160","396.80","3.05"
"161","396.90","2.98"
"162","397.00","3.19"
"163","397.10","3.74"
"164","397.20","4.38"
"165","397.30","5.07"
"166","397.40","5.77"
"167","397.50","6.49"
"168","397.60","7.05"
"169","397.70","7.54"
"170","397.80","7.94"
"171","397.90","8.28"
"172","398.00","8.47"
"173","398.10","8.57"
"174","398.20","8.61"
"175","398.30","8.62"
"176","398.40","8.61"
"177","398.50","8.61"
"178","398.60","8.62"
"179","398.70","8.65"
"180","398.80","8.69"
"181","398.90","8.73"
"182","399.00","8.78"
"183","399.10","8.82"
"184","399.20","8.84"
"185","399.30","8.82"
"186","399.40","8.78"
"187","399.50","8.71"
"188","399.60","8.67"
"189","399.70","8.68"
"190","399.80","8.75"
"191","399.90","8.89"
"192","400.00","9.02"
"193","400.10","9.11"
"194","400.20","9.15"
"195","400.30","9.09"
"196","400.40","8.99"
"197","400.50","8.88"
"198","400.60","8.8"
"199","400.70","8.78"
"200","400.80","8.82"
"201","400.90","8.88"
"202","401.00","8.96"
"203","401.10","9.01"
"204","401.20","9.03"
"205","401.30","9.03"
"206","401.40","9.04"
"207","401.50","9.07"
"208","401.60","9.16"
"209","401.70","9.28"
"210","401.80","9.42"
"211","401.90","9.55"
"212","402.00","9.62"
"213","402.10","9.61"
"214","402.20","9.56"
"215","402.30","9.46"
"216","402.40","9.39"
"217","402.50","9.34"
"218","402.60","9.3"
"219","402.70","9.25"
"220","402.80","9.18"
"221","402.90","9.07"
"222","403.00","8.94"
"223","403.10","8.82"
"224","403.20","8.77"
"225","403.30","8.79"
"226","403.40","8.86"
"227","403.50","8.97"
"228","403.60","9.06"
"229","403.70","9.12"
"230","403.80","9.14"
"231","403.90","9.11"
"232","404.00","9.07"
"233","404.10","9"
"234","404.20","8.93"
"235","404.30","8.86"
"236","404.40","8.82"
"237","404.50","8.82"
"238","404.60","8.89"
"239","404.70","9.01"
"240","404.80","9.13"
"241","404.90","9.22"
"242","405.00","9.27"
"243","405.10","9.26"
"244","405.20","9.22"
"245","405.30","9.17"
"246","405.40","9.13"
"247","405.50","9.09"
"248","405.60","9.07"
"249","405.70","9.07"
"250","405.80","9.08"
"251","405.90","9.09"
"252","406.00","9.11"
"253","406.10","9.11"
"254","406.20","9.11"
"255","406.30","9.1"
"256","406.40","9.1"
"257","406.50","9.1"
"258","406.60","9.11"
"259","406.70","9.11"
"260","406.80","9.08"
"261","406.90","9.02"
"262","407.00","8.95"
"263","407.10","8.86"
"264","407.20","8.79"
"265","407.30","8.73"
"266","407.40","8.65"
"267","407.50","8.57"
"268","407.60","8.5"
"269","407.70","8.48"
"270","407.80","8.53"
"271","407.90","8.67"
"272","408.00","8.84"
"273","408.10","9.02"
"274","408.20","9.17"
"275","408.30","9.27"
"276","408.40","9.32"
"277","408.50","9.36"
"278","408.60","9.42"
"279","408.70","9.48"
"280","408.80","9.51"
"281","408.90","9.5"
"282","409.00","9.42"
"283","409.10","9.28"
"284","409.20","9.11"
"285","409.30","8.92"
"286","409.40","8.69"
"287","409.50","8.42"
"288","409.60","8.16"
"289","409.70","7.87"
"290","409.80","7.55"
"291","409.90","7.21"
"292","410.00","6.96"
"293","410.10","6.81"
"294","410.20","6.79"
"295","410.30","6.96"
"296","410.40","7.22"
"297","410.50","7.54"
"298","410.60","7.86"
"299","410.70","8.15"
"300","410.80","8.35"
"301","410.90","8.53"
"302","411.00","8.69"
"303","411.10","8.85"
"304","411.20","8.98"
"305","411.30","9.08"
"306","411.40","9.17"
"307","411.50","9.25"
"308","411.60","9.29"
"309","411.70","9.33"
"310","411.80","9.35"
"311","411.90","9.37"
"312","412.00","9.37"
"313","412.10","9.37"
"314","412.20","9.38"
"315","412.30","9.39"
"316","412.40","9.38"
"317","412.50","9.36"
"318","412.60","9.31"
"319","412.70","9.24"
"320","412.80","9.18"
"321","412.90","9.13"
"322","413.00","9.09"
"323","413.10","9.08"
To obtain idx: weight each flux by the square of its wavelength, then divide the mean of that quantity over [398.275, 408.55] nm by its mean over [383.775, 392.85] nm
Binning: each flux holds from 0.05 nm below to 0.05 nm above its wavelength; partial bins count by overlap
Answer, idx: 1.27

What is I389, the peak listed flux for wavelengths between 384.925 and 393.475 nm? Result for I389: 8.73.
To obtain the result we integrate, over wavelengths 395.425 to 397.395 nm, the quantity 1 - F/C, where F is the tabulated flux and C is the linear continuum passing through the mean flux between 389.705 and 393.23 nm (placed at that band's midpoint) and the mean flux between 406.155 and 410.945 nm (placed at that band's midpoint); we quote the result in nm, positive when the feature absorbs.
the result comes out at 0.54 nm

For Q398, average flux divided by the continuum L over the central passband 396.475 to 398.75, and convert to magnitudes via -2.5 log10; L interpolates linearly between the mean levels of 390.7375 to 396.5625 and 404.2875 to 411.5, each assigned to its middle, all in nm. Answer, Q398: 0.14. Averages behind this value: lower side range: 6.65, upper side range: 8.74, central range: 6.38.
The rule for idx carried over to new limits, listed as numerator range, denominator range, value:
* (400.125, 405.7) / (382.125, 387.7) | 1.35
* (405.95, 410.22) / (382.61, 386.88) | 1.35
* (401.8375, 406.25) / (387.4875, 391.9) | 1.29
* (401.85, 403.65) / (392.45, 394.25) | 2.09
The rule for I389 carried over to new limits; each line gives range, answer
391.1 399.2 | 8.84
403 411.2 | 9.51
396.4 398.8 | 8.69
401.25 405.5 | 9.62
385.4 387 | 8.64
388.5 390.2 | 7.91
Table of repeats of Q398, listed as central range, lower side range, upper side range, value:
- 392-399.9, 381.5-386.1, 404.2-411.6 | 0.20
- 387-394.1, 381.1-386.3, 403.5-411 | 0.11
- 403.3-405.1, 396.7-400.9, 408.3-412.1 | -0.11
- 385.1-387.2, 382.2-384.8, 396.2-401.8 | -0.22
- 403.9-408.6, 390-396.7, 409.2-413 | -0.12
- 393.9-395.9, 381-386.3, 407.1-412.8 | 0.08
